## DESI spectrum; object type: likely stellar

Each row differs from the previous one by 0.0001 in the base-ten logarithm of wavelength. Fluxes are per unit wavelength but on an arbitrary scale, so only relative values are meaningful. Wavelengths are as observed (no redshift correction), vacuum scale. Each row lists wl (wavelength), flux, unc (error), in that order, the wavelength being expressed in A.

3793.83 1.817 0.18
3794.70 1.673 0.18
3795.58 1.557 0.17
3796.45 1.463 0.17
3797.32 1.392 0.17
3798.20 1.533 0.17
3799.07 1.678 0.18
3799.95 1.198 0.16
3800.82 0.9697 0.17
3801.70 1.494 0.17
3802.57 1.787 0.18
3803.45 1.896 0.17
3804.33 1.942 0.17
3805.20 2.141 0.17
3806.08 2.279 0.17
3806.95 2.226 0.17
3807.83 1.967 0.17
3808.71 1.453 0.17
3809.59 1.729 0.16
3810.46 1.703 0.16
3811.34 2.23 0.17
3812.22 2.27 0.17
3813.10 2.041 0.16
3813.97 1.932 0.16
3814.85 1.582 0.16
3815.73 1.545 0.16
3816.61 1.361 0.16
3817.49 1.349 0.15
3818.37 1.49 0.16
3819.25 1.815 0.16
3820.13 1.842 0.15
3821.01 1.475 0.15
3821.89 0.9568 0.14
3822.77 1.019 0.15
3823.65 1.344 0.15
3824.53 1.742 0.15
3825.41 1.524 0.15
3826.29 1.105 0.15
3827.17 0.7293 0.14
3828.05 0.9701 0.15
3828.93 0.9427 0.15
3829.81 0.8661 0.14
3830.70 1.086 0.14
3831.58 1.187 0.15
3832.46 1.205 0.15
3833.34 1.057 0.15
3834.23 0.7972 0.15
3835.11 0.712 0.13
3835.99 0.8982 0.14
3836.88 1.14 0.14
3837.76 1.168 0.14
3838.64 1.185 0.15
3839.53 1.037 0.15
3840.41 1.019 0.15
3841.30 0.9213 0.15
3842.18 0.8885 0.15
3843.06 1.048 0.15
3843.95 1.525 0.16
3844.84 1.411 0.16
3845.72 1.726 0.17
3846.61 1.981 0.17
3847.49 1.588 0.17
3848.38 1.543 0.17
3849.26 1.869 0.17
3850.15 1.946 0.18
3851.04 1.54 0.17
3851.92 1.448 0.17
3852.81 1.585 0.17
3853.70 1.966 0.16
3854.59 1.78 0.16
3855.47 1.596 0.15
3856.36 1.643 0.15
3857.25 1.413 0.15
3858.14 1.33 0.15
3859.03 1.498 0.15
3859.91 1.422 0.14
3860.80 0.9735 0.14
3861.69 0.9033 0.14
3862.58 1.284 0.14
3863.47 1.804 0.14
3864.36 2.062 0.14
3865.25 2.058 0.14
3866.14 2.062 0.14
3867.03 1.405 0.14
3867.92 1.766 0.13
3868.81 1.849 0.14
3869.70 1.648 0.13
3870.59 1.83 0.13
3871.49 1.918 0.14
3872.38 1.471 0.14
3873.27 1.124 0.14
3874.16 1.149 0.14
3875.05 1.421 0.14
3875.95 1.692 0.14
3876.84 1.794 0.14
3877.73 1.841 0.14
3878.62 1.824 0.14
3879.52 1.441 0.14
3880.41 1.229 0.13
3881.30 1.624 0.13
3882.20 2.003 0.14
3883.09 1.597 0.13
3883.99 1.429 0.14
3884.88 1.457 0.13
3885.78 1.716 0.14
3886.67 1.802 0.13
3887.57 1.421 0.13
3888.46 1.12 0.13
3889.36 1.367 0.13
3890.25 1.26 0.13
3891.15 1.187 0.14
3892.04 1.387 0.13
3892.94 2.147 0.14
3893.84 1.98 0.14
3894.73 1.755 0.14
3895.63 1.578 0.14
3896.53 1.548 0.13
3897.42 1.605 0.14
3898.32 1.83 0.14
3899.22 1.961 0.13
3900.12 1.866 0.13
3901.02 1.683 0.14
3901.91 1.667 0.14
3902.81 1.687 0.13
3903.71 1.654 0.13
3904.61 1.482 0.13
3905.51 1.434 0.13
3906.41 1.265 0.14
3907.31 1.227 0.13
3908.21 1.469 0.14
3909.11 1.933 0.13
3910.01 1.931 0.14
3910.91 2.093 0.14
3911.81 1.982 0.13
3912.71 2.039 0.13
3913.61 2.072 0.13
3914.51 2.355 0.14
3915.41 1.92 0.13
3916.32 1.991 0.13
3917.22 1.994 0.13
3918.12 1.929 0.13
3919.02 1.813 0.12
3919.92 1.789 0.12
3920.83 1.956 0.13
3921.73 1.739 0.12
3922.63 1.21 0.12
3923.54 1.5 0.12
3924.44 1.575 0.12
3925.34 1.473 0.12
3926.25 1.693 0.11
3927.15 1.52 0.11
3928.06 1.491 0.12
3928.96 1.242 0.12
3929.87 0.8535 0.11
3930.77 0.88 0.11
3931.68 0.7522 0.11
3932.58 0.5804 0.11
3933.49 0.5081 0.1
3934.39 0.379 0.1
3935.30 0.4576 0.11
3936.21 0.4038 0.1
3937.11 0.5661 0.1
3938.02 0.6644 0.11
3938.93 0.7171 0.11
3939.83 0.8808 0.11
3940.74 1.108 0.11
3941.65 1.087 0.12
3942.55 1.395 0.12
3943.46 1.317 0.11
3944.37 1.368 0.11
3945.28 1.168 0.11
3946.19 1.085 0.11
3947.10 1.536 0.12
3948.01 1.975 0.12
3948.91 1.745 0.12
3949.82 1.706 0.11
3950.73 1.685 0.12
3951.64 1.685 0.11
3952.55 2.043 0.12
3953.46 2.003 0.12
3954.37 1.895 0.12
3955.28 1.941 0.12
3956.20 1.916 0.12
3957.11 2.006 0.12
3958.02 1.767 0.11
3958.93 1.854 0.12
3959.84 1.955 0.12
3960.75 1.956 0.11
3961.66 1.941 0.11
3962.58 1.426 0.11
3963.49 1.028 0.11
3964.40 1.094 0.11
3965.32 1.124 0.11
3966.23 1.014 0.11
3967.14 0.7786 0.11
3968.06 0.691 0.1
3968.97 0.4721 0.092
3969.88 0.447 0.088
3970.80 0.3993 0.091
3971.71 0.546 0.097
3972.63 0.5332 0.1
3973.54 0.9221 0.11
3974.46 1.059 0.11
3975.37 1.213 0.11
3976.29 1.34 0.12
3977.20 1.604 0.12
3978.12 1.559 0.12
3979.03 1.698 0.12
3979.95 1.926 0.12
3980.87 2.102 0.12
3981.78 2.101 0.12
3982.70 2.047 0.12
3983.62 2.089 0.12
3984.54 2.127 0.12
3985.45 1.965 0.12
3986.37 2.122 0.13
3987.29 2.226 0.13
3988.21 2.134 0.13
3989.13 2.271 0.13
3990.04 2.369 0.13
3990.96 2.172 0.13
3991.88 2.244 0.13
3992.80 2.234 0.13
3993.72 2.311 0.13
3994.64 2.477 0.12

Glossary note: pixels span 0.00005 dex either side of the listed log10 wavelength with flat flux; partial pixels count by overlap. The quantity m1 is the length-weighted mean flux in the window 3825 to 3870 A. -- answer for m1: 1.37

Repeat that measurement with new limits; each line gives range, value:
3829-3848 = 1.16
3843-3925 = 1.65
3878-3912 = 1.62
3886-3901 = 1.62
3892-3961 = 1.54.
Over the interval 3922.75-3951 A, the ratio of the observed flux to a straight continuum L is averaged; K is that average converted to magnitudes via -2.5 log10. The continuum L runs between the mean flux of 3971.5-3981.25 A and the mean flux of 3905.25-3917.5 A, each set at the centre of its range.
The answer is 0.393 mag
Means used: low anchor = 1.84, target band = 1.14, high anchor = 1.33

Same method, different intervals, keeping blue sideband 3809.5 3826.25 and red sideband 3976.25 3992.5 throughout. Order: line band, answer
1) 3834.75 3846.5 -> 0.401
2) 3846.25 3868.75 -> 0.059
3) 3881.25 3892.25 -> 0.197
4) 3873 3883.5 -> 0.127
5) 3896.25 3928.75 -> 0.071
